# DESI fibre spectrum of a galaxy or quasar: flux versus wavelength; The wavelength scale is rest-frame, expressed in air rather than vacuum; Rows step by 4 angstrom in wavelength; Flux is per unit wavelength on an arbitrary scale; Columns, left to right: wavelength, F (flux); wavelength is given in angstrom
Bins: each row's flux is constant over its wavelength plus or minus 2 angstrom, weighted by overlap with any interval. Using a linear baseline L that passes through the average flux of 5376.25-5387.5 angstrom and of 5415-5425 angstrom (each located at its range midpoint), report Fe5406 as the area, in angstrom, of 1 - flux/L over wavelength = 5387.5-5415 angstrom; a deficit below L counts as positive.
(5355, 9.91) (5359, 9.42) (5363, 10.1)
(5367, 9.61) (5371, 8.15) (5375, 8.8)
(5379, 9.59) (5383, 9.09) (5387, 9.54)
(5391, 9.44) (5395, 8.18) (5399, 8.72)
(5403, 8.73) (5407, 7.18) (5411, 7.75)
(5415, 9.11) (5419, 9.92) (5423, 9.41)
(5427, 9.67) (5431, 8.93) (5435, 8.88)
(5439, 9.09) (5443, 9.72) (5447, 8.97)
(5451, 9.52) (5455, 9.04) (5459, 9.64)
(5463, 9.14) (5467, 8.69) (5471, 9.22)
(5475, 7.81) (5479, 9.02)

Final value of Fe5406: 2.89 angstrom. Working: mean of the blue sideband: 9.35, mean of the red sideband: 9.55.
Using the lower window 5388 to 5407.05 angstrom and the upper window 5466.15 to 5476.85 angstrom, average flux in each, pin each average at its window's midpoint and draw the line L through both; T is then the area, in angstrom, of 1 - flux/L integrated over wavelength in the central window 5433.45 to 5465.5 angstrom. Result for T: -2.4 angstrom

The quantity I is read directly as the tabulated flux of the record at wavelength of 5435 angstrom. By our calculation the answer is 8.88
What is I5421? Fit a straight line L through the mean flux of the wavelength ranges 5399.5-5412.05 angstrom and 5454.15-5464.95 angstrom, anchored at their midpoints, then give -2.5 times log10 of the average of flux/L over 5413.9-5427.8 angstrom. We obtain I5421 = -0.14 mag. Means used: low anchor 8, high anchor 9.3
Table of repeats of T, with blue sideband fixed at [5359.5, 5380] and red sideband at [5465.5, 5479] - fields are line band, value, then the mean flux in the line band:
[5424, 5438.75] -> -0.5 angstrom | 9.17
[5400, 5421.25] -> 1.0 angstrom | 8.56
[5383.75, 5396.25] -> 0.0 angstrom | 9.11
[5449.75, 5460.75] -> -0.8 angstrom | 9.39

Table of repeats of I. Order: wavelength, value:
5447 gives 8.97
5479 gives 9.02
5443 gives 9.72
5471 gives 9.22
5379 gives 9.59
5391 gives 9.44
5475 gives 7.81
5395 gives 8.18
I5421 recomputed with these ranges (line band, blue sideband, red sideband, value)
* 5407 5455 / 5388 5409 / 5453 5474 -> -0.04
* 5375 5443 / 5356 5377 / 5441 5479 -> 0.02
